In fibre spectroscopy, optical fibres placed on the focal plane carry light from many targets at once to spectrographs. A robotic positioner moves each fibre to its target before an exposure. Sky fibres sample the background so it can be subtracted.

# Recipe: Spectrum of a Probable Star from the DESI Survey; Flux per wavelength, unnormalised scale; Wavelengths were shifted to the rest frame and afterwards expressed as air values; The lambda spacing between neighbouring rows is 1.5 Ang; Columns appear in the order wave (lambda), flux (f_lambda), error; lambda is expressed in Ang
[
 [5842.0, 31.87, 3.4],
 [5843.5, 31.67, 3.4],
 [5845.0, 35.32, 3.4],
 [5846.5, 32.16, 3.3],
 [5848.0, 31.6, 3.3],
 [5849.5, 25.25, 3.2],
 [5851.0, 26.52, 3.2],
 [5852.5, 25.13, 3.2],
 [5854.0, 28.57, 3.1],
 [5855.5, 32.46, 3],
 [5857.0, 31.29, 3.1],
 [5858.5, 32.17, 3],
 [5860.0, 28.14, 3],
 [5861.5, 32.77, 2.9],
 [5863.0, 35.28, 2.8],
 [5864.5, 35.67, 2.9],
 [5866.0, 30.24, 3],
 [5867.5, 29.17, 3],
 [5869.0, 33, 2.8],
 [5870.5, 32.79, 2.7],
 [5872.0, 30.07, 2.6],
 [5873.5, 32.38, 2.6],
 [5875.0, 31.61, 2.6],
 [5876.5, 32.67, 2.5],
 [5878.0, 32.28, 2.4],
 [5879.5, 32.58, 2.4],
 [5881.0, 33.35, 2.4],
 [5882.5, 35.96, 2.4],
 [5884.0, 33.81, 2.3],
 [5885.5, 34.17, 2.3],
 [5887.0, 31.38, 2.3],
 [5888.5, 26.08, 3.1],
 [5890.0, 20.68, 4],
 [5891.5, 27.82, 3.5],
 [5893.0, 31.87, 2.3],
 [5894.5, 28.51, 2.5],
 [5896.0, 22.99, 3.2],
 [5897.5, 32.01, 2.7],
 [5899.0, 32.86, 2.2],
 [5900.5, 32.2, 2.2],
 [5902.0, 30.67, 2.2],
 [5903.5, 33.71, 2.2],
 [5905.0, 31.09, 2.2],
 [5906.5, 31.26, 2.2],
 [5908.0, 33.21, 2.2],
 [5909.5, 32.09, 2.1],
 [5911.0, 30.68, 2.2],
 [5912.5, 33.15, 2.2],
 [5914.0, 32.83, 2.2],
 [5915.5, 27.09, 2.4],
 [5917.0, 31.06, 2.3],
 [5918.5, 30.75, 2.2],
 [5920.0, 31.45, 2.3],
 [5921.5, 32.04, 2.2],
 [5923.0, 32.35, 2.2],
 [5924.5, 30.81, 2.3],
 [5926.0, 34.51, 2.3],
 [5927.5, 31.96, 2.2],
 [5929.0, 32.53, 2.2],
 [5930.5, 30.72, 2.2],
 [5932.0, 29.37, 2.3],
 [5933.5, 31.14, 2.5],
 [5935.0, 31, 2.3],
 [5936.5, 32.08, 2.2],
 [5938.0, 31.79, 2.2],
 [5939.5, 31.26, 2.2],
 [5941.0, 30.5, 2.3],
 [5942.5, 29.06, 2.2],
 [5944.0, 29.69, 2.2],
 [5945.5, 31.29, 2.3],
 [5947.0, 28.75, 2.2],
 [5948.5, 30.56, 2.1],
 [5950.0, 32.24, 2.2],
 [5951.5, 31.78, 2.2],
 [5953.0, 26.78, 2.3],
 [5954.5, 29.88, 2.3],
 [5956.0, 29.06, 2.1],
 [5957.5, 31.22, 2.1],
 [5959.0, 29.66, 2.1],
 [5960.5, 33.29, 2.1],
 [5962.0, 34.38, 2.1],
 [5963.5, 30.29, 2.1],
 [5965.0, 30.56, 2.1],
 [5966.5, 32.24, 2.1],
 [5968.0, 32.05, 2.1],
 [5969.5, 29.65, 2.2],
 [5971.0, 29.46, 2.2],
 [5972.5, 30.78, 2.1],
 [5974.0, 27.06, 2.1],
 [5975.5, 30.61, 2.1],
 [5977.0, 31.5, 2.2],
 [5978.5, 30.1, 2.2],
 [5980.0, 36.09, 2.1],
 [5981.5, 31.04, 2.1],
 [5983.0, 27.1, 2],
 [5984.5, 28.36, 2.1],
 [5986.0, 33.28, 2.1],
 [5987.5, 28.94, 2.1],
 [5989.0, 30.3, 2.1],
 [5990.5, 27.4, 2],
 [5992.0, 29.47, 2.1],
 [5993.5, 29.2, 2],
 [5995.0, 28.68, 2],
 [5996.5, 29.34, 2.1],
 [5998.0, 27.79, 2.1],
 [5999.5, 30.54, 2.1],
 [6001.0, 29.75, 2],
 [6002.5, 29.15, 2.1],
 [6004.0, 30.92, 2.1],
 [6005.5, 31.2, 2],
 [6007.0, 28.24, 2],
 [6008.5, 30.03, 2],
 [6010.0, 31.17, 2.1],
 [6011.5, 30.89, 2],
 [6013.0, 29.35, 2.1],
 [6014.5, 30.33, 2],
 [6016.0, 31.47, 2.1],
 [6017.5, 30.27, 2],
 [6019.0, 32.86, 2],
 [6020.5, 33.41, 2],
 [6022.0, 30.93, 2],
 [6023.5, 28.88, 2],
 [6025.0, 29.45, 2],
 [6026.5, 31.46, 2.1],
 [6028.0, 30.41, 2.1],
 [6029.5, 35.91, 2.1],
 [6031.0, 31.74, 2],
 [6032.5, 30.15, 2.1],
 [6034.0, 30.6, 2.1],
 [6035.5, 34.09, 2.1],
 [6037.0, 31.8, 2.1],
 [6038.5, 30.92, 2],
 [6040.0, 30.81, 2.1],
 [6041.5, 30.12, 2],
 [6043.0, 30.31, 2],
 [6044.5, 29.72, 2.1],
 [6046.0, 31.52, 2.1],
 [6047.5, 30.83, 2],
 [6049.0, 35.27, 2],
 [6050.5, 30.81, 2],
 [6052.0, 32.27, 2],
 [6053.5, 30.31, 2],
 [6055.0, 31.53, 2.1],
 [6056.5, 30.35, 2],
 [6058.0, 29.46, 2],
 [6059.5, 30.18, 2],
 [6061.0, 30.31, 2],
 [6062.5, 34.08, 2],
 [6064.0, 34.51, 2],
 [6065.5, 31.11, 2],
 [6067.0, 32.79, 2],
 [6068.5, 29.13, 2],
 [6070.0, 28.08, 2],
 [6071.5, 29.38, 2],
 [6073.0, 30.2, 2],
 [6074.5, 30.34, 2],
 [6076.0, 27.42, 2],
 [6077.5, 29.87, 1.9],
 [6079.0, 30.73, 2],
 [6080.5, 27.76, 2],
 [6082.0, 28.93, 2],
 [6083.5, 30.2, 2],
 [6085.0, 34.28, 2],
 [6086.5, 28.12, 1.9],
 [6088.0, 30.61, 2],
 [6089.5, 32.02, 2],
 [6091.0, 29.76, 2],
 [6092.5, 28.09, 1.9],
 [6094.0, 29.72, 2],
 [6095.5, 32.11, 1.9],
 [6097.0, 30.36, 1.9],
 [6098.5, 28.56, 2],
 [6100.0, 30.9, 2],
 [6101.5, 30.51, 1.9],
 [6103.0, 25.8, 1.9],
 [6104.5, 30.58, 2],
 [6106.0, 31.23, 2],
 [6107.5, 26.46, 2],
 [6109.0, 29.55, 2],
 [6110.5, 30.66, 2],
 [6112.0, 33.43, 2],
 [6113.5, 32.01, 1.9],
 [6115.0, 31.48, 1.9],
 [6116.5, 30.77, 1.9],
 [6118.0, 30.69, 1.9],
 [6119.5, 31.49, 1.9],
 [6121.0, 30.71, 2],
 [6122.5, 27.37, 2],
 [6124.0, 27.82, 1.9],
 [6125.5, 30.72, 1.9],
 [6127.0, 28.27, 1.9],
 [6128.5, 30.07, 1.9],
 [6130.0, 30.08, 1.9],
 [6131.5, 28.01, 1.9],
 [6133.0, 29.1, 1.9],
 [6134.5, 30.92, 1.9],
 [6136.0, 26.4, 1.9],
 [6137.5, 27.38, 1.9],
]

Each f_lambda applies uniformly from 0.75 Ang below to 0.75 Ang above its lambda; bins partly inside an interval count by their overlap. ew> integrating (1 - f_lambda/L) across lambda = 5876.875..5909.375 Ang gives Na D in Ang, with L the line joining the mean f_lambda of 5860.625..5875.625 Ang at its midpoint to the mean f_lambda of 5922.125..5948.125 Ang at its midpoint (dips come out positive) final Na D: 0.9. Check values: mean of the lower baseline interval 32.3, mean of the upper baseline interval 31.1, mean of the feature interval 30.9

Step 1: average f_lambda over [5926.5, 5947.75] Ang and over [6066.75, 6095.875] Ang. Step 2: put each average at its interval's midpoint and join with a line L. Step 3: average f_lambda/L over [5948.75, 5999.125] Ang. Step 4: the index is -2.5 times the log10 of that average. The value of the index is 0.01 mag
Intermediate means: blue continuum 30.8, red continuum 29.9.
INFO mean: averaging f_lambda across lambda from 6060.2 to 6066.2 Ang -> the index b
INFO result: 32.5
